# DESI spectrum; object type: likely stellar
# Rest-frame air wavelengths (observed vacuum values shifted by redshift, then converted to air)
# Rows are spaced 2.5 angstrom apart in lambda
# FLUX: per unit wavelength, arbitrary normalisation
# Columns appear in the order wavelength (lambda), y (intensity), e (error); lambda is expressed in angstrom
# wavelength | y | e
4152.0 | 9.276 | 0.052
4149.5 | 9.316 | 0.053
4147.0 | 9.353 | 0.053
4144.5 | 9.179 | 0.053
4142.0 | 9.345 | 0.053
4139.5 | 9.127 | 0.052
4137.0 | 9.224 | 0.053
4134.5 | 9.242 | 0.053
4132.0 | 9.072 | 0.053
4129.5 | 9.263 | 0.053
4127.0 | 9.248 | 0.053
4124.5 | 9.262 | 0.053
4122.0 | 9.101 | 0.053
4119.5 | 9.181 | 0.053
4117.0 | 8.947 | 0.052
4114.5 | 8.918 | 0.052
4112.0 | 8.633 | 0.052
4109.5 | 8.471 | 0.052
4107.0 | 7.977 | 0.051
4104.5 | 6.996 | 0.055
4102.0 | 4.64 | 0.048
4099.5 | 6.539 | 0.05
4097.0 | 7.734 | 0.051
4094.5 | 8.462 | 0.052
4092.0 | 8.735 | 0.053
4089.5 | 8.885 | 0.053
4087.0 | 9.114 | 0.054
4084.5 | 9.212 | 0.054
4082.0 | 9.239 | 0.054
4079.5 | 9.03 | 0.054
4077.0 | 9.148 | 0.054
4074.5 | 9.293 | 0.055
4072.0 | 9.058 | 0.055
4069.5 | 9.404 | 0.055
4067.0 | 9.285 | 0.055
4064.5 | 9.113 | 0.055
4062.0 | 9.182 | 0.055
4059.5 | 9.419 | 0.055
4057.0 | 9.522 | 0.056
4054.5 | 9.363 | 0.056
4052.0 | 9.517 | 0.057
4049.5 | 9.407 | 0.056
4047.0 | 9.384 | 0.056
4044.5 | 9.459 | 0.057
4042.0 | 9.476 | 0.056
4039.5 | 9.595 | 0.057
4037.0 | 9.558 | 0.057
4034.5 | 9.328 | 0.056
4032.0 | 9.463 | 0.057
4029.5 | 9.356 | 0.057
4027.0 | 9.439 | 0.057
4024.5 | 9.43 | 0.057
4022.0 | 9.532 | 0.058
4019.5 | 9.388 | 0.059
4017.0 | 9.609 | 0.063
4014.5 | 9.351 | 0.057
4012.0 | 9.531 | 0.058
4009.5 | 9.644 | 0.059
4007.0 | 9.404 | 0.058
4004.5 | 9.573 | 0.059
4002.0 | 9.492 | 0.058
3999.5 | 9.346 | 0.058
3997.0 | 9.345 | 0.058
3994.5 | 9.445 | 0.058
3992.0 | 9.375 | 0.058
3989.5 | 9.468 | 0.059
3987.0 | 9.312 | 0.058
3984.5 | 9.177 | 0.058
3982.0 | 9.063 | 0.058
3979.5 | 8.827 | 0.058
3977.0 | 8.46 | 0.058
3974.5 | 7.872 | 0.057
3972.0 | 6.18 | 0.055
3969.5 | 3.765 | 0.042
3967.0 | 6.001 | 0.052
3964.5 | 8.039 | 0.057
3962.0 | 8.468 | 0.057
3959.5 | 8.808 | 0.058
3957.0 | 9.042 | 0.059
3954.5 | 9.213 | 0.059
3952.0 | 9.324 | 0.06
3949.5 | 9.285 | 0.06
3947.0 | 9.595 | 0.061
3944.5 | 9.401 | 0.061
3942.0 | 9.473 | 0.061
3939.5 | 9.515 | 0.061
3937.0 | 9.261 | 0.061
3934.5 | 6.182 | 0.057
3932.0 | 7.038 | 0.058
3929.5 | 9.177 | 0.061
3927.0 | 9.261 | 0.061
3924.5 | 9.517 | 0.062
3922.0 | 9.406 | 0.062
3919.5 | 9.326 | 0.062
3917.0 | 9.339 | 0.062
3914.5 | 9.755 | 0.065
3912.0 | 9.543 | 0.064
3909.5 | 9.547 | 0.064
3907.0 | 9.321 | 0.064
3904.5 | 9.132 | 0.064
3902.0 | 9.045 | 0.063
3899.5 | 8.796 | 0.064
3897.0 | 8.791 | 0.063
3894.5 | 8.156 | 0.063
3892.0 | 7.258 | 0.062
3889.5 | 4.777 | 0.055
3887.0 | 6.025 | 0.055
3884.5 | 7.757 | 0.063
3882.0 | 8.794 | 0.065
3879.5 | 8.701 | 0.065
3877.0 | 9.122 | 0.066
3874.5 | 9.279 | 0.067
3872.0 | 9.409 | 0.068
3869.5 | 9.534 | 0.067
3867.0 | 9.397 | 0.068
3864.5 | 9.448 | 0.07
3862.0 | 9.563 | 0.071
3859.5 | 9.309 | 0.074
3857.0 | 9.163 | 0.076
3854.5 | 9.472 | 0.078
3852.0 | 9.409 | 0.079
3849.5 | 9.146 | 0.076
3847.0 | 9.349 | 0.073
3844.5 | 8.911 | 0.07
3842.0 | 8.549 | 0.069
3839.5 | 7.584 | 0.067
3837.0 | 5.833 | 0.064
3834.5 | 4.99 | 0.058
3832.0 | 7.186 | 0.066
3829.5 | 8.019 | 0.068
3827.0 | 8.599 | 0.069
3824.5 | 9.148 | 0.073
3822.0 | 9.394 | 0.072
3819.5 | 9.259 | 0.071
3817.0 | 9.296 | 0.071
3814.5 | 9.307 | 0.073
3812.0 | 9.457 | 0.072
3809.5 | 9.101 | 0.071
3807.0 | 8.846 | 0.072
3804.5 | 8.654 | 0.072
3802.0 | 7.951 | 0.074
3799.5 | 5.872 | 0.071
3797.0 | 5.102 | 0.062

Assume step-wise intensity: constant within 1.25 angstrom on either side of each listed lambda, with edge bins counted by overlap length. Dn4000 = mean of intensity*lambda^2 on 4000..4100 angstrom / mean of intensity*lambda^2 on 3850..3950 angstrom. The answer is 1.12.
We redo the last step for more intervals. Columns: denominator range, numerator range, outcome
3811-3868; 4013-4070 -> 1.20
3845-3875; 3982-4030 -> 1.08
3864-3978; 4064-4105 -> 1.08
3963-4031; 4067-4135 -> 1.03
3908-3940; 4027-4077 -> 1.11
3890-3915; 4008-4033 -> 1.14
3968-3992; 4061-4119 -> 1.12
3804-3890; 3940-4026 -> 1.11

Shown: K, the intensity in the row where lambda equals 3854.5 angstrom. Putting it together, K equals 9.472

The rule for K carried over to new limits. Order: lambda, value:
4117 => 8.947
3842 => 8.549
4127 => 9.248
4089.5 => 8.885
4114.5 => 8.918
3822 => 9.394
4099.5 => 6.539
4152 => 9.276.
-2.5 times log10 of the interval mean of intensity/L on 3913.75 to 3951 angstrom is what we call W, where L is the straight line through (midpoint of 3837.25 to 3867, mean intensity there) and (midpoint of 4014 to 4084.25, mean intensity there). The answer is 0.01 mag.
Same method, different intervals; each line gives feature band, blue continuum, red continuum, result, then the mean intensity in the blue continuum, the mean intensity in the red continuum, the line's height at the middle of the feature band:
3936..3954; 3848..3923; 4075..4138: -0.07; 8.86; 8.58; 8.78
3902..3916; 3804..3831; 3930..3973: -0.12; 9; 8.18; 8.44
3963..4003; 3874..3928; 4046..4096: 0.08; 8.65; 9.18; 8.91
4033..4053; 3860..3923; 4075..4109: -0.14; 8.77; 8.16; 8.31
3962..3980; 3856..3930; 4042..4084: 0.27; 8.85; 9.31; 9.06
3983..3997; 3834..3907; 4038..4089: -0.04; 8.49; 9.31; 8.99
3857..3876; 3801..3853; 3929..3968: -0.11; 8.47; 8.62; 8.52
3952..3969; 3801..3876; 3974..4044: 0.13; 8.76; 9.33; 9.17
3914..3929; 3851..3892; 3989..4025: -0.05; 8.65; 9.46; 8.95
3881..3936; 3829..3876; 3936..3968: 0.04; 8.62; 8.9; 8.78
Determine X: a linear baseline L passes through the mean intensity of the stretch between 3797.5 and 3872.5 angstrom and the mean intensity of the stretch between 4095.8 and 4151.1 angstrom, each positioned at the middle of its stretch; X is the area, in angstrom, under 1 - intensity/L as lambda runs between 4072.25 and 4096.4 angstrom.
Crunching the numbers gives -1.1 angstrom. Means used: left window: 8.6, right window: 8.59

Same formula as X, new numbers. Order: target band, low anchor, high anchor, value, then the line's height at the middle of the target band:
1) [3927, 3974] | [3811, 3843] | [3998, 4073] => 3.6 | 8.92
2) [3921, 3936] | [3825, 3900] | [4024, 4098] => 0.4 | 8.64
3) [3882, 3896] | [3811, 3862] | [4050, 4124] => 2.6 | 8.61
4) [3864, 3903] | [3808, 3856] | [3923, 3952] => 1.5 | 8.71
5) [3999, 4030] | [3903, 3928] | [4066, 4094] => -0.8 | 9.23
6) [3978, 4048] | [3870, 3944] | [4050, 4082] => -2.5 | 9.07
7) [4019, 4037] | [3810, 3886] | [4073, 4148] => -1.5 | 8.7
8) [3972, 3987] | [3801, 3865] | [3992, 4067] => 1.2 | 9.23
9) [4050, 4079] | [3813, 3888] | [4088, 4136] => -2.9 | 8.44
